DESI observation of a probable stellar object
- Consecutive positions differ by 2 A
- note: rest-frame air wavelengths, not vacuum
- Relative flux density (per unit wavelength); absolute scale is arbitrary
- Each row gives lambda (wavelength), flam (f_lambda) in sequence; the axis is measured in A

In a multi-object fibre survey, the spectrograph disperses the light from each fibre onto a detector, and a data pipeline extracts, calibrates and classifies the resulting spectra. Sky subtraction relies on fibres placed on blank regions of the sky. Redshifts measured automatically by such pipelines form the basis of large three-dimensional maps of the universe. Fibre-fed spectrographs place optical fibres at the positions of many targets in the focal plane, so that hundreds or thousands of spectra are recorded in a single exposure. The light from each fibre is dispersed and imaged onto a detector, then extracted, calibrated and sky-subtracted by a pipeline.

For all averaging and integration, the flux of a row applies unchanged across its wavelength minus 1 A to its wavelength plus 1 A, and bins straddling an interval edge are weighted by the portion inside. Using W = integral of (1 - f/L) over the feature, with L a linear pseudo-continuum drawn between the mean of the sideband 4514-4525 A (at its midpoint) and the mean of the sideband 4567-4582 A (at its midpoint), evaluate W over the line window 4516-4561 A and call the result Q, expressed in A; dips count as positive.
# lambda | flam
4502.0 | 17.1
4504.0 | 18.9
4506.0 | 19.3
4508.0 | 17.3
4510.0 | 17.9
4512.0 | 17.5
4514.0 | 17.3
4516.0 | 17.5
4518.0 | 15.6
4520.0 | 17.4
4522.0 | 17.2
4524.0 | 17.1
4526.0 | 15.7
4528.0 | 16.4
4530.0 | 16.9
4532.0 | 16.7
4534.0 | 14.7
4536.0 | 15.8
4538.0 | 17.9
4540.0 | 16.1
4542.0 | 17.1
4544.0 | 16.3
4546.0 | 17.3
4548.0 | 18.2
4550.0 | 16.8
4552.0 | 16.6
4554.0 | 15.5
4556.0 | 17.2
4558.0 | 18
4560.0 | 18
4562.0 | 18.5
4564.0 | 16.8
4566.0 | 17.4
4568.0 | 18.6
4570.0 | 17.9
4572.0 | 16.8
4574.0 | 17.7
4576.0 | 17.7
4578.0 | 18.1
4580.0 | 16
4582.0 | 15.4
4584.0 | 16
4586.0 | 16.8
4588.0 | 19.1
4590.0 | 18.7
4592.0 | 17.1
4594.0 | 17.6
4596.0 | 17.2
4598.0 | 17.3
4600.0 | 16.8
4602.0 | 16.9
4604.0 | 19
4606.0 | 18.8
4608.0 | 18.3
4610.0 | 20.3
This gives 1.0 A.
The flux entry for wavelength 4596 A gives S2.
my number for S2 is 17.2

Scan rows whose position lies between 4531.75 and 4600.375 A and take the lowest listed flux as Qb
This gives 14.7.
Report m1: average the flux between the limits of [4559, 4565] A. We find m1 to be 17.8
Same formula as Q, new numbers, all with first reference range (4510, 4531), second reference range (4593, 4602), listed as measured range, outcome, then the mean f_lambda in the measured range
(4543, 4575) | -0.56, 17.4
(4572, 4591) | -0.13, 17.3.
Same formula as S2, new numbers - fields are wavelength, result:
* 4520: 17.4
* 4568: 18.6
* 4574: 17.7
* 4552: 16.6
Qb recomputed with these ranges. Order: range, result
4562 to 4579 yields 16.8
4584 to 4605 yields 16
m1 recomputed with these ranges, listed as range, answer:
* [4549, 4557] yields 16.5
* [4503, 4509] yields 18.5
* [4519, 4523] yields 17.3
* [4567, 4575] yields 17.8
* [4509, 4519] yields 17.2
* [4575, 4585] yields 16.6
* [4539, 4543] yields 16.6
